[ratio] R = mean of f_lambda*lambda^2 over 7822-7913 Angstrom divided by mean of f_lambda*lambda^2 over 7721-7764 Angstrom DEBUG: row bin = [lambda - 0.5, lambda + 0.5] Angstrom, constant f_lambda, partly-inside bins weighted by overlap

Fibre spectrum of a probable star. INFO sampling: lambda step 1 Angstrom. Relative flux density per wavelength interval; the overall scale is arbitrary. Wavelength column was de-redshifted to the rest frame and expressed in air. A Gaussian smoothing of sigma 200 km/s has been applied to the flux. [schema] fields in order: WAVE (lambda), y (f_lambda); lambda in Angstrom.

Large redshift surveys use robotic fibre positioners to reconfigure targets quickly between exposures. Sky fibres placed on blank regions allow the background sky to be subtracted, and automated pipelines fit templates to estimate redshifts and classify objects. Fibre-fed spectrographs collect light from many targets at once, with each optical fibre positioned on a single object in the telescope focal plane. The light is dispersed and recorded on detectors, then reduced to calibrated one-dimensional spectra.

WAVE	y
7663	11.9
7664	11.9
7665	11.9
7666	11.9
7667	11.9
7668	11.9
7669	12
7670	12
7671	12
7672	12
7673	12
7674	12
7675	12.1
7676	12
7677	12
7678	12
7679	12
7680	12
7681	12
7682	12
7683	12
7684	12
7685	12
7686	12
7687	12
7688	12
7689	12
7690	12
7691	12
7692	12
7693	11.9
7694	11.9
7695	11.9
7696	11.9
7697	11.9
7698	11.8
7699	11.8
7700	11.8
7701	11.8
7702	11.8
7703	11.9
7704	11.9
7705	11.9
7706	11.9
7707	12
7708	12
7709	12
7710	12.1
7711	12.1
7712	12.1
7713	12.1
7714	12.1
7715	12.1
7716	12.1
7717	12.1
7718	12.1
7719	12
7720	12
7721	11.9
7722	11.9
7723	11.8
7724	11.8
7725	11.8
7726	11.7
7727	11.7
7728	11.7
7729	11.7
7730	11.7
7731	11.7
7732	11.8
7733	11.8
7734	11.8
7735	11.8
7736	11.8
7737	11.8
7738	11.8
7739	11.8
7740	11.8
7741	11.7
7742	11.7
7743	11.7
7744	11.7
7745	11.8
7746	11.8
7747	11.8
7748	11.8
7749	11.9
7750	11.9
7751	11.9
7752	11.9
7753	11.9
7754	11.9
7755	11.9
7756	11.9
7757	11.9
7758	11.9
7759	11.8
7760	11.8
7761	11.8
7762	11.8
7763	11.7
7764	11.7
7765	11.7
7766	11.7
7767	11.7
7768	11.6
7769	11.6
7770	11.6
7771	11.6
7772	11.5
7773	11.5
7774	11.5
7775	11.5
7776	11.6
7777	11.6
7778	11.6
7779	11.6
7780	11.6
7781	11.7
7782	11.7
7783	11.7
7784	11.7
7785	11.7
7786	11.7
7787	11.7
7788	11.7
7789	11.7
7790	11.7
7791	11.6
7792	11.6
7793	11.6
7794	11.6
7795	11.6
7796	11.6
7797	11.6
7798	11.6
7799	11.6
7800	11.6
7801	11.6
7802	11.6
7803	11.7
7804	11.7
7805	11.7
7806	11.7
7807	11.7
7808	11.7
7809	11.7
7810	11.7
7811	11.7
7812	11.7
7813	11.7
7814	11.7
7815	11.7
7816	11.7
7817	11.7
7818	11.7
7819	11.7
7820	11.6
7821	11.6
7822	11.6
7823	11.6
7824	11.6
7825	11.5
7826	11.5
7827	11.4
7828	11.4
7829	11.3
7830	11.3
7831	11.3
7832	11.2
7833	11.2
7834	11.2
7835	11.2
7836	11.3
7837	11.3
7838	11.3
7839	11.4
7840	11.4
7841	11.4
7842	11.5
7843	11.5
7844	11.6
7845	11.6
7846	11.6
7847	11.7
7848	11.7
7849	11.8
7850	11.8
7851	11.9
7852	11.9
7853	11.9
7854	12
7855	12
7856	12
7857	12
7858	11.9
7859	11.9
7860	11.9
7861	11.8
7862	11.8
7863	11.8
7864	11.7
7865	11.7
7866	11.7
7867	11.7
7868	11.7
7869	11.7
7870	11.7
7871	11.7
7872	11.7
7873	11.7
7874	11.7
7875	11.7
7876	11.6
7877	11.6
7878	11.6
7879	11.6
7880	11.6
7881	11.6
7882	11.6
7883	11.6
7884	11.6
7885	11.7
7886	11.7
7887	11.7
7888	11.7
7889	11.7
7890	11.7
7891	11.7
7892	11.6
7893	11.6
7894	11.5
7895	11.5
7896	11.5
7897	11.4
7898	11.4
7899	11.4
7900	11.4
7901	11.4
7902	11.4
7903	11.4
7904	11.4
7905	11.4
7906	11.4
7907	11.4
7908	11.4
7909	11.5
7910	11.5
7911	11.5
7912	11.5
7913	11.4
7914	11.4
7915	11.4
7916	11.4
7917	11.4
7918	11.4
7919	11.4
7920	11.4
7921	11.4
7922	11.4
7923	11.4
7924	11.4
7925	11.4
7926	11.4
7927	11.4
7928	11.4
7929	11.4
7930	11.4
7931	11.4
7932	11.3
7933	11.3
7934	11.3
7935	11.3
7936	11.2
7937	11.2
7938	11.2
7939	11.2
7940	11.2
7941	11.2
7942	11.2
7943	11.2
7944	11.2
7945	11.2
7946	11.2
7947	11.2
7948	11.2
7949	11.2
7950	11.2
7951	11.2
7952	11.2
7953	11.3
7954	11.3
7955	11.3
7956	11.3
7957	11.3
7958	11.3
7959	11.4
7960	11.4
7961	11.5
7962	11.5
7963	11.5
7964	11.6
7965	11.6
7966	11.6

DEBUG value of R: 1.01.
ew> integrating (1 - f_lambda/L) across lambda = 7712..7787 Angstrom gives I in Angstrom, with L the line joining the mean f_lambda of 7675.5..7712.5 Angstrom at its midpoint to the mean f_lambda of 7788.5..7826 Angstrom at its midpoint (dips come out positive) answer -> 0.2 Angstrom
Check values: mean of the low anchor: 12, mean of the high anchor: 11.6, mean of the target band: 11.8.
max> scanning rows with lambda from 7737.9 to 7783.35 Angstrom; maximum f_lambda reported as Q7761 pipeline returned 11.9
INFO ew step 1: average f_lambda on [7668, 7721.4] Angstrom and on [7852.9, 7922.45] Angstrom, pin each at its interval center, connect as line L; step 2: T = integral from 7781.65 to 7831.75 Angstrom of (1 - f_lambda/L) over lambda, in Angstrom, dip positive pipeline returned 0.60 Angstrom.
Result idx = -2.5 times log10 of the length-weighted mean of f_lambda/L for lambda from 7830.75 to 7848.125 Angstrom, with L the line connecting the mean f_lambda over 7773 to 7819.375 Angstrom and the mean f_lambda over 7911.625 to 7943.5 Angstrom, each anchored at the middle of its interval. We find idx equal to 0.01 mag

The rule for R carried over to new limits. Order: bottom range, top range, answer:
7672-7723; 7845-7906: 1.02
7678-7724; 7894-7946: 1.00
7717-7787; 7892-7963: 1.01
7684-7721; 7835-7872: 1.02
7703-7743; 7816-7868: 1.01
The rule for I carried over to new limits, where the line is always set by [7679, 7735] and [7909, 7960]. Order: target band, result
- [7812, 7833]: 0.1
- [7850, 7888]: -0.8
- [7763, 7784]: 0.2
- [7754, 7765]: 0.0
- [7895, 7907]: 0.0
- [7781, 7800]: 0.1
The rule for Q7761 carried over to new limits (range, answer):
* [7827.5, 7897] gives 12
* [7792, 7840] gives 11.7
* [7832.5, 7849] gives 11.8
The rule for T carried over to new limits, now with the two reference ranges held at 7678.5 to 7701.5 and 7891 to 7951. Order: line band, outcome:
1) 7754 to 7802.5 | 0.2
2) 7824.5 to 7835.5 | 0.3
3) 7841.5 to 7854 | -0.2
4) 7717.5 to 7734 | 0.0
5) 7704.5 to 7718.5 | -0.2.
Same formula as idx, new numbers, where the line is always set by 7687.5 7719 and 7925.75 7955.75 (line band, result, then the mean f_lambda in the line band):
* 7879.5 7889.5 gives -0.02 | 11.6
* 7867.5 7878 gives -0.02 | 11.7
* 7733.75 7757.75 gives 0.00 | 11.8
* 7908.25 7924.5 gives -0.01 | 11.4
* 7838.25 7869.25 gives -0.02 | 11.7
